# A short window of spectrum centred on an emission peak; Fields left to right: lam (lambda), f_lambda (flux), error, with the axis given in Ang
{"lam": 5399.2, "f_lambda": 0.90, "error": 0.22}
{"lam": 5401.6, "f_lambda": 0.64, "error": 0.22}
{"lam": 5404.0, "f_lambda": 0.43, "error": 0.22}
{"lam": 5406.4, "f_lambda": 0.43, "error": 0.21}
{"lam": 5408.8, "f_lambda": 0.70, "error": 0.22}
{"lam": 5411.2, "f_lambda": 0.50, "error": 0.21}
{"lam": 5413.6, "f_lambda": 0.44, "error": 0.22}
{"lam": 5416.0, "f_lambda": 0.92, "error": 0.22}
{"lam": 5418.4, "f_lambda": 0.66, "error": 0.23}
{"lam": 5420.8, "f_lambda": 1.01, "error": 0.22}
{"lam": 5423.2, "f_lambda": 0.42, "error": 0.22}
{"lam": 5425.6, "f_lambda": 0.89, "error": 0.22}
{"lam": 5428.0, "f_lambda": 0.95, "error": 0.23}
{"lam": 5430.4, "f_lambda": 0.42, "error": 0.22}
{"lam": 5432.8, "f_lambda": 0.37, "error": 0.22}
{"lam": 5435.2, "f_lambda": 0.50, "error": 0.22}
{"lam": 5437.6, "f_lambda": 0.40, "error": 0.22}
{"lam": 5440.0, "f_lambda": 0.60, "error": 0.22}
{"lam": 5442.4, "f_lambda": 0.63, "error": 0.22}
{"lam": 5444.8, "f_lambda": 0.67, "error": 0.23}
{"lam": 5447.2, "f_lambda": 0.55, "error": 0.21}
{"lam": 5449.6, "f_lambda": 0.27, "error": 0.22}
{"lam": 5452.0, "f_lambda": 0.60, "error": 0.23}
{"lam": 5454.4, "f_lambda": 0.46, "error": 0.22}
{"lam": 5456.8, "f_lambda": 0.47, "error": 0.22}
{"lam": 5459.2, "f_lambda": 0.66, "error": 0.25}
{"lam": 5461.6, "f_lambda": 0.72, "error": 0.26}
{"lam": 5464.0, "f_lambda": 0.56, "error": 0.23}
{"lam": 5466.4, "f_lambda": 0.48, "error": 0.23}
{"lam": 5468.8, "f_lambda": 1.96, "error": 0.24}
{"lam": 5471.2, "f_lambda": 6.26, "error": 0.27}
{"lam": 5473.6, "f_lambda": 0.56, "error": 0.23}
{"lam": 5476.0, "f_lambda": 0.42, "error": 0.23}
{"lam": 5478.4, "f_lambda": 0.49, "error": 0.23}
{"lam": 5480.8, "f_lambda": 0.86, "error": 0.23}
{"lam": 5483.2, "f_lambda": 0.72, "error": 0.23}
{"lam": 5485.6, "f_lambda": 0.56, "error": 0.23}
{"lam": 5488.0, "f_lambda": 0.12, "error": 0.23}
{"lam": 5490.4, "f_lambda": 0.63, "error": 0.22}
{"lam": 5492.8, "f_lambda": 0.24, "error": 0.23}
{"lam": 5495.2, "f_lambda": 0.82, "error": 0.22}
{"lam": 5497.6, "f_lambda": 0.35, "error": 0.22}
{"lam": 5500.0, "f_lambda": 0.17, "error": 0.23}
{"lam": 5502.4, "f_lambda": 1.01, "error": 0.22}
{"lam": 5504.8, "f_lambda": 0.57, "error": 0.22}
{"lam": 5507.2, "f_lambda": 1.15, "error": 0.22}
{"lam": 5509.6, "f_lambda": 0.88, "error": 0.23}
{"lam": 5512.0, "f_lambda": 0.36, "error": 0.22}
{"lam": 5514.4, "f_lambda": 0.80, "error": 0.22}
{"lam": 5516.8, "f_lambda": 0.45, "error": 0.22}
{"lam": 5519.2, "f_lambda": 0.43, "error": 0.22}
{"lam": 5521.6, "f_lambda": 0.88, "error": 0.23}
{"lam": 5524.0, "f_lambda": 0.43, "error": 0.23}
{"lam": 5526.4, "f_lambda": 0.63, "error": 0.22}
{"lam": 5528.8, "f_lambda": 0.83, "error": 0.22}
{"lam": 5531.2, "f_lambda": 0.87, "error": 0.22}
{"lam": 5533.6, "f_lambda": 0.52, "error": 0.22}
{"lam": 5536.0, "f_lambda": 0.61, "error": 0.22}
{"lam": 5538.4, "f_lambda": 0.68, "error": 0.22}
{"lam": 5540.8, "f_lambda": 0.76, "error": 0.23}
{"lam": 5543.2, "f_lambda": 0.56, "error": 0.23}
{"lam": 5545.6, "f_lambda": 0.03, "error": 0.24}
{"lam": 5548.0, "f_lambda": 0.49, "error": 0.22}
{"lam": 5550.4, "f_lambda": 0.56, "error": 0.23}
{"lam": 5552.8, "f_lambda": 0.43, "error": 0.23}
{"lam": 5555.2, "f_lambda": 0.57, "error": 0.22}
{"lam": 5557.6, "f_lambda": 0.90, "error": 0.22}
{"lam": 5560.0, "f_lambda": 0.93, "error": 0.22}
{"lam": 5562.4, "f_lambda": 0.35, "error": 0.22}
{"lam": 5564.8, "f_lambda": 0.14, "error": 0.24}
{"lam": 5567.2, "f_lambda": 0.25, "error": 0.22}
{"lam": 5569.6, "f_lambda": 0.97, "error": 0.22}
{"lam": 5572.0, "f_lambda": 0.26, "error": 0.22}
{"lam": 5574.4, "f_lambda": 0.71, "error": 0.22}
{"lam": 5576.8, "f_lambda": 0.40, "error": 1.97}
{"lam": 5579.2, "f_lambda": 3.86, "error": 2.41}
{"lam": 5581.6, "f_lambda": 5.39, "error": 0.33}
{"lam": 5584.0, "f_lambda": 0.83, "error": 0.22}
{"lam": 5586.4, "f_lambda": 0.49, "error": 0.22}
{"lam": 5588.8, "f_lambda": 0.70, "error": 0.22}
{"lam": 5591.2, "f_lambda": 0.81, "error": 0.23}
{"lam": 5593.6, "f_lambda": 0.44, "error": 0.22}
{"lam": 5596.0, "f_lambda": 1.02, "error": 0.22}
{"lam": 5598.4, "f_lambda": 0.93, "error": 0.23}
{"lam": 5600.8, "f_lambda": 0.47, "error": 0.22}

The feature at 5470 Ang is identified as H-beta 4861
